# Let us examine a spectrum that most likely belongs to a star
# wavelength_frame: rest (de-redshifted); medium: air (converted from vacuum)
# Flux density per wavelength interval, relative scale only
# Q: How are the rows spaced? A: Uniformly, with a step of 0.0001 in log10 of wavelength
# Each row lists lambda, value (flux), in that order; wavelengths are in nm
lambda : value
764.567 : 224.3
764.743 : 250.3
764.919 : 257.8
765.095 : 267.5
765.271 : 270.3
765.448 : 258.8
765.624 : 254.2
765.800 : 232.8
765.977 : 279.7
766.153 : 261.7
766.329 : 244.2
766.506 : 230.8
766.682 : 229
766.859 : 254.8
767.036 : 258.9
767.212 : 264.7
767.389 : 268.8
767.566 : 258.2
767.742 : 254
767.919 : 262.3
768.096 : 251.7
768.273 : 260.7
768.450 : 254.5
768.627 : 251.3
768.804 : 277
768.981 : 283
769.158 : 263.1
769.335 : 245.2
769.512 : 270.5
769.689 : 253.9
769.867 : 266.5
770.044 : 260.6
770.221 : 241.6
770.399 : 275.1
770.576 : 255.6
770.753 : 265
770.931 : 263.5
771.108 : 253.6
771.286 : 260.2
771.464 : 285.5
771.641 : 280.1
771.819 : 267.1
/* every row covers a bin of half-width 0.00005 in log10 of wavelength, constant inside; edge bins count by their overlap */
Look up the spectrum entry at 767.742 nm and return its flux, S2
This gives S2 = 254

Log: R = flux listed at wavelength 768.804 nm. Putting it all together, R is 277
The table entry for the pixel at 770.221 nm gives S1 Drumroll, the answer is 241.6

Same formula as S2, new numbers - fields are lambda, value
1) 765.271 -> 270.3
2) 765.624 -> 254.2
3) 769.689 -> 253.9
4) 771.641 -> 280.1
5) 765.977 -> 279.7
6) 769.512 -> 270.5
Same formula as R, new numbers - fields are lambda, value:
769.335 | 245.2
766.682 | 229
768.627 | 251.3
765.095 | 267.5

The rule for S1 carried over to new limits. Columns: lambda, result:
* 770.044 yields 260.6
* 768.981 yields 283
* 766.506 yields 230.8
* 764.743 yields 250.3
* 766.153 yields 261.7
